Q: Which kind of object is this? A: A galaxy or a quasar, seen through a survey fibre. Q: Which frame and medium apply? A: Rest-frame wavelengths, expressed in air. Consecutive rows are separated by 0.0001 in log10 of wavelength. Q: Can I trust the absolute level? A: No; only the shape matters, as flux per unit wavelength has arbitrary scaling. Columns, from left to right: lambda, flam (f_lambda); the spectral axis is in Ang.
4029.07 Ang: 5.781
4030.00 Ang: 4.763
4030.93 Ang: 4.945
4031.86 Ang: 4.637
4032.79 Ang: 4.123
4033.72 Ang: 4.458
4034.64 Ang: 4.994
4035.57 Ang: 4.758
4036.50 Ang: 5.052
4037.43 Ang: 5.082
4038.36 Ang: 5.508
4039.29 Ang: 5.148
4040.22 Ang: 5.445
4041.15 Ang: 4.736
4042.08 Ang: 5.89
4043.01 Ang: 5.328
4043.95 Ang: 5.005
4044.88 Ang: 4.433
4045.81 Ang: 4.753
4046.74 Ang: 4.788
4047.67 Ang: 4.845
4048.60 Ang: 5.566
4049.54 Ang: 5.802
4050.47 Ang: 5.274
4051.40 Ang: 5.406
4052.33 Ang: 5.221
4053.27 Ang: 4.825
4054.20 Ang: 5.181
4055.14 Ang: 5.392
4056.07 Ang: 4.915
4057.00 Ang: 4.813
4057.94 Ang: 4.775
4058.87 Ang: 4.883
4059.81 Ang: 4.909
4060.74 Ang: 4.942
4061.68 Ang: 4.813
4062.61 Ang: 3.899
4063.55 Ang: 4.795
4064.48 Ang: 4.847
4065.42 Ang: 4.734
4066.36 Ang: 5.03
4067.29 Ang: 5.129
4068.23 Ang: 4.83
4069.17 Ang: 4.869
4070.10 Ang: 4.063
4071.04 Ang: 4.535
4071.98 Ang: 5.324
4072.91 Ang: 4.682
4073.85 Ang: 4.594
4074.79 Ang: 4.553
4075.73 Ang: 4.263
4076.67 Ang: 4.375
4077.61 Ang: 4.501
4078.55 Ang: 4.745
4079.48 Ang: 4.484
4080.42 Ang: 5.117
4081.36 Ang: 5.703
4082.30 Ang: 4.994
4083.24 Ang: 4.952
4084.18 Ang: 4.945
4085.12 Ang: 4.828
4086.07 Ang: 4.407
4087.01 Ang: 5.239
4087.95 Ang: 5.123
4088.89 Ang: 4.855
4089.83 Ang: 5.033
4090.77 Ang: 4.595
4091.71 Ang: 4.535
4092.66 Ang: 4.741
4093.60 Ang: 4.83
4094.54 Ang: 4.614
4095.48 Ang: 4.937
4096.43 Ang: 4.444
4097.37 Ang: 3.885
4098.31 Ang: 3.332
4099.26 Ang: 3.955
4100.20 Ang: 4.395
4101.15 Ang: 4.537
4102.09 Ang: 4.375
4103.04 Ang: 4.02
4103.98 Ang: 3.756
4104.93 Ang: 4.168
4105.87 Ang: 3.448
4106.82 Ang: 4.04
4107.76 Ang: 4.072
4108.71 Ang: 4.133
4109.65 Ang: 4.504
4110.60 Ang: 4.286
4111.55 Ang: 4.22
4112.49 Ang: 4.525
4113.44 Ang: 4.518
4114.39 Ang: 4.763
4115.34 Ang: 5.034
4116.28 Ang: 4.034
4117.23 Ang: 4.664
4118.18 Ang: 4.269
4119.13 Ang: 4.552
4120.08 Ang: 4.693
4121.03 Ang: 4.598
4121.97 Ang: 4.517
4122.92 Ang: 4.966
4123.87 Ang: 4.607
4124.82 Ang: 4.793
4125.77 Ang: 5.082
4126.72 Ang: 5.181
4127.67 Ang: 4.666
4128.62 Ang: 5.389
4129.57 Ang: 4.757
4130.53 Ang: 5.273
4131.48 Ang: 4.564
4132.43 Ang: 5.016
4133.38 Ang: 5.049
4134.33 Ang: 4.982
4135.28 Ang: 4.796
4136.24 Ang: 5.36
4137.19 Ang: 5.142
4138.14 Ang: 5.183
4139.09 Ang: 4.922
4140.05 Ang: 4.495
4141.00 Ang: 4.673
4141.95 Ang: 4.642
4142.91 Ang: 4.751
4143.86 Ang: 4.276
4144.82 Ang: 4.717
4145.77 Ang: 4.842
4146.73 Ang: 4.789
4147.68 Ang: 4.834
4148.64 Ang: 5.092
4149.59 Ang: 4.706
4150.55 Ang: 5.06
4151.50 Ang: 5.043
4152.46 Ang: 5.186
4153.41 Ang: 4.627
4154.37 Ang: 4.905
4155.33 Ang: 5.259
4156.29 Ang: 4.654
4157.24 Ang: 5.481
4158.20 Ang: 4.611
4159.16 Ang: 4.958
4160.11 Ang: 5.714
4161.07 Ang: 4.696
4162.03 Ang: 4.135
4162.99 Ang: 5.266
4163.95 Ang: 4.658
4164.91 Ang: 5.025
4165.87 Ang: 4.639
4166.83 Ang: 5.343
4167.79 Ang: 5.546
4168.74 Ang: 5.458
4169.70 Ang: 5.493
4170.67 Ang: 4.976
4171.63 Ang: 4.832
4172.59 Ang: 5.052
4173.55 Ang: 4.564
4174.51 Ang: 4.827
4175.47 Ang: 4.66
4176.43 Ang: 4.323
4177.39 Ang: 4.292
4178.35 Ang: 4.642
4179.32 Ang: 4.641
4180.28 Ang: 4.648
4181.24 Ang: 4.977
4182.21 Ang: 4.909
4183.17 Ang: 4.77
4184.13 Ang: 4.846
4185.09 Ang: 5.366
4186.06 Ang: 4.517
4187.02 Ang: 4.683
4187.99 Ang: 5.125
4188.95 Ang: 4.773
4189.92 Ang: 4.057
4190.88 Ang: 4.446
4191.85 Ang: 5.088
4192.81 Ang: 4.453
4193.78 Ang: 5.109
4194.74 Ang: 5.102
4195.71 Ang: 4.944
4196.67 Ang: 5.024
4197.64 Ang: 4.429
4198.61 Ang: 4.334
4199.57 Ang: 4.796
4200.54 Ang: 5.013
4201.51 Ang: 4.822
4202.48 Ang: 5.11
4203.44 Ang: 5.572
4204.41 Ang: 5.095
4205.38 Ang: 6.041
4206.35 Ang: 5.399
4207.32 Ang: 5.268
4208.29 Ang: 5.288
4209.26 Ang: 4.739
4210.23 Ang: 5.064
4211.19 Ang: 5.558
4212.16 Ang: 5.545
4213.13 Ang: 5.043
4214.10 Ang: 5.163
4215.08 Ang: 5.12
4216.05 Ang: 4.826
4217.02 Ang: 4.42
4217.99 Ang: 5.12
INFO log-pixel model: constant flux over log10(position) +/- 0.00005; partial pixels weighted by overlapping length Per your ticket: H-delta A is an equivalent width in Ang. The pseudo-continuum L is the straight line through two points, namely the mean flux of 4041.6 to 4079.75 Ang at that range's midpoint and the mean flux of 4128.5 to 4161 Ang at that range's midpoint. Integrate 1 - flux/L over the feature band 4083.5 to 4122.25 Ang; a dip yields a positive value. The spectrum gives 3.57 Ang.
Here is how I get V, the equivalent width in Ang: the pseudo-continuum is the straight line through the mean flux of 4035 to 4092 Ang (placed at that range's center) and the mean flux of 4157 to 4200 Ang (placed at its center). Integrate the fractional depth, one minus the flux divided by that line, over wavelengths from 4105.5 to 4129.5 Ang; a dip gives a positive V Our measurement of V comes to 1.6 Ang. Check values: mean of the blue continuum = 4.92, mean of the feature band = 4.55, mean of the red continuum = 4.85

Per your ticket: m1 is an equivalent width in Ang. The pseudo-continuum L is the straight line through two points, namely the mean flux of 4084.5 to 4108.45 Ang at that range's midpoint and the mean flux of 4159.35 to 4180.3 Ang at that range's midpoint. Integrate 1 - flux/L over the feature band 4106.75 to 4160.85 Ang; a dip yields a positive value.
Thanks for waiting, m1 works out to -1.5 Ang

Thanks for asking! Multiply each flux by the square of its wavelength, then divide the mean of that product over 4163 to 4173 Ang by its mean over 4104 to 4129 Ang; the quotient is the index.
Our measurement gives 1.16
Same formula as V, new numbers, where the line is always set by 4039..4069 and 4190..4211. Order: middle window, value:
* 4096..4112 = 2.9 Ang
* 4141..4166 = 0.7 Ang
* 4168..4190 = 0.8 Ang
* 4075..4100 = 1.7 Ang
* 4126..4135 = 0.0 Ang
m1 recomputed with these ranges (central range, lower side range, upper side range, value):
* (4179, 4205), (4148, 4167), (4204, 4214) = 1.7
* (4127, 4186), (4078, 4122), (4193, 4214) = -0.8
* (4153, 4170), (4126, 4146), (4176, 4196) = -0.7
